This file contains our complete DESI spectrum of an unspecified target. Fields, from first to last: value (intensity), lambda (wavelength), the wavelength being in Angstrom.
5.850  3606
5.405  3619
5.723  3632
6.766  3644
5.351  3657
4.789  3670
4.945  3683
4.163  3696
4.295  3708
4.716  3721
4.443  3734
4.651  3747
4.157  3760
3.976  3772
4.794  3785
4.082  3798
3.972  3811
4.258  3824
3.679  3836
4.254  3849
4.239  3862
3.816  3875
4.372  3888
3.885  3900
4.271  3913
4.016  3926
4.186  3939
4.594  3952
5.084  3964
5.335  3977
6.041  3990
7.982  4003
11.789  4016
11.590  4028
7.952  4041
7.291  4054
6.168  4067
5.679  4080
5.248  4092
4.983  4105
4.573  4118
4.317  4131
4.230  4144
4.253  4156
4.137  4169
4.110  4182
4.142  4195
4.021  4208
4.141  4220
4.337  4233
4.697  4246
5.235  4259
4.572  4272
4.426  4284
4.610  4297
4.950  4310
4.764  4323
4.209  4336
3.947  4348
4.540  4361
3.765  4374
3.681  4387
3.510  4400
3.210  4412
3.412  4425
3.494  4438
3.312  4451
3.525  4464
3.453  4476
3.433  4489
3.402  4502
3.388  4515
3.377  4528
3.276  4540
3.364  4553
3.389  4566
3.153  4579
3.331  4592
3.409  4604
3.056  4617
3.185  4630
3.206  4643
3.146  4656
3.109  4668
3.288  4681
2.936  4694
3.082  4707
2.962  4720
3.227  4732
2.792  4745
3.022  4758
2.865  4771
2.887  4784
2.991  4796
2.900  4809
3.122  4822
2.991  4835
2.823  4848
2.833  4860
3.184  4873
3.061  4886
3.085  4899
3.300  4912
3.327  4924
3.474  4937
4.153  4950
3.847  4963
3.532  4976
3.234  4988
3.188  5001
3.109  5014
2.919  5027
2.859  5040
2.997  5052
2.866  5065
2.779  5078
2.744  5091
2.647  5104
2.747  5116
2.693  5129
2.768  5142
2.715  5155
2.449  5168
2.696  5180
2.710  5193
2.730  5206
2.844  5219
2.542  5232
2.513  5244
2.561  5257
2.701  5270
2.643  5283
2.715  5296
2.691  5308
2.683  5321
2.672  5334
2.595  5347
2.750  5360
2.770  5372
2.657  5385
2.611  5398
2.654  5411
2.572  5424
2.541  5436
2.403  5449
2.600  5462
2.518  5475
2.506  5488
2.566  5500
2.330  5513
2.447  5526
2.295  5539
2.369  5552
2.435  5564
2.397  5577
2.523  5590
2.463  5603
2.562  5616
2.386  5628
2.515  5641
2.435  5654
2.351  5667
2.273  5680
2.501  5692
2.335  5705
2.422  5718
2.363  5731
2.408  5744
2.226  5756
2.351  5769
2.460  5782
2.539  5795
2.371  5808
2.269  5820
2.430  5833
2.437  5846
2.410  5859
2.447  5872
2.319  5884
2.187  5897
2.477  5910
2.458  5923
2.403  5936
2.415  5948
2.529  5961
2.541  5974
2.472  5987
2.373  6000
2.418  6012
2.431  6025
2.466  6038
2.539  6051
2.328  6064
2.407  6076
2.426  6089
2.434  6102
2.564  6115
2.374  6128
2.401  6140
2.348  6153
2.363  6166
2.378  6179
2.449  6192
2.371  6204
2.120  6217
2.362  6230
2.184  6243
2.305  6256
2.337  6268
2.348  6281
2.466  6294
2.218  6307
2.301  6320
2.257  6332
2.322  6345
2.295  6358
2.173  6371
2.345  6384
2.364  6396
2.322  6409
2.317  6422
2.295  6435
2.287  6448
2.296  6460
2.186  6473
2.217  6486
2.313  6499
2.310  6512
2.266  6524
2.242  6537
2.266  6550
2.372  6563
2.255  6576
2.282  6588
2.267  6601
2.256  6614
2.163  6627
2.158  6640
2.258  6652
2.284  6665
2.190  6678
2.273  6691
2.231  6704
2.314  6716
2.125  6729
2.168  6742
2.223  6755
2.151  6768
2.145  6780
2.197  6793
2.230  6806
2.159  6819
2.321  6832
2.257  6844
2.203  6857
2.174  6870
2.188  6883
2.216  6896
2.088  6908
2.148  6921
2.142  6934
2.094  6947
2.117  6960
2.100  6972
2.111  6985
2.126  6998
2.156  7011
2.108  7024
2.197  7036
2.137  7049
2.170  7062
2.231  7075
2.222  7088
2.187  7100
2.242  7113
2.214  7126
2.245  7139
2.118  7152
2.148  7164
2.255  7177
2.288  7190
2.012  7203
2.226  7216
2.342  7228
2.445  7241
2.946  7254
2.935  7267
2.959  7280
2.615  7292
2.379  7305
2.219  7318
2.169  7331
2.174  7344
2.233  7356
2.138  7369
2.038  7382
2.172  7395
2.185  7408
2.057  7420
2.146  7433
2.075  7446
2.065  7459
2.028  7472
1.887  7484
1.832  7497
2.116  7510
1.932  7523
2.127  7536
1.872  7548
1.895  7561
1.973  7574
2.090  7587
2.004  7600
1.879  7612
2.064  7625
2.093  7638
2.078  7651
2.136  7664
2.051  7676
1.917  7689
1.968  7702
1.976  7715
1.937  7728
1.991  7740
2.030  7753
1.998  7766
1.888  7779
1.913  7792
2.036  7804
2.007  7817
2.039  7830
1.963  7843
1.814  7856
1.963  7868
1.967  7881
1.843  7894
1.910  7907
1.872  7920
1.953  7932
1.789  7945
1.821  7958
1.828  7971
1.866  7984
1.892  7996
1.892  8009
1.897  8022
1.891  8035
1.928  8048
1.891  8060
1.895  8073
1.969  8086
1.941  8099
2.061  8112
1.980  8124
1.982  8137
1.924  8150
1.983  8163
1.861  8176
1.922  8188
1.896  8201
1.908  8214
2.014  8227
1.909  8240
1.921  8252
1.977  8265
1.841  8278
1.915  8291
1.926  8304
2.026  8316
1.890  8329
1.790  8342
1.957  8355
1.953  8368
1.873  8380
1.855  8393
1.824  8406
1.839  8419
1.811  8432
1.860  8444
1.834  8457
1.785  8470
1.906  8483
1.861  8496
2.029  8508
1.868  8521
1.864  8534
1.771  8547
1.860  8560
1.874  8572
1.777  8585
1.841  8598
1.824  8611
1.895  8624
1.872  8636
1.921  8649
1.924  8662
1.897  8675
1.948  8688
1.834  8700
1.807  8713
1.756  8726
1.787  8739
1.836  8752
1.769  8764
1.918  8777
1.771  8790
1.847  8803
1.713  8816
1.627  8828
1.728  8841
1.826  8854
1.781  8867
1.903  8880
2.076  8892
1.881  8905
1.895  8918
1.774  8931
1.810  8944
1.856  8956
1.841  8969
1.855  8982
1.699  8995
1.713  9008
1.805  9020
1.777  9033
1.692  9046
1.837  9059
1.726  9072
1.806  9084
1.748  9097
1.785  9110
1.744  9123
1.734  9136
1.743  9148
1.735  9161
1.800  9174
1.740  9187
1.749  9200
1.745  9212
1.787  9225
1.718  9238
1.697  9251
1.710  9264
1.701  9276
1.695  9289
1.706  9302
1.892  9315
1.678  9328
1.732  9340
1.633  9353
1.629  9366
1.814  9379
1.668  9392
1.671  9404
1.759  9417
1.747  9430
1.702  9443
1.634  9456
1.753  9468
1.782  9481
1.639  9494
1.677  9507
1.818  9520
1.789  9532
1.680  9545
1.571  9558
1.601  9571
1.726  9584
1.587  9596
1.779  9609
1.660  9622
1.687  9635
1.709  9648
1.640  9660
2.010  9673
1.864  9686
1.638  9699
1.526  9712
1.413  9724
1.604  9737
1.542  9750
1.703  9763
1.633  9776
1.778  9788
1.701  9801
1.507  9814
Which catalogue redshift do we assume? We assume 1.599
